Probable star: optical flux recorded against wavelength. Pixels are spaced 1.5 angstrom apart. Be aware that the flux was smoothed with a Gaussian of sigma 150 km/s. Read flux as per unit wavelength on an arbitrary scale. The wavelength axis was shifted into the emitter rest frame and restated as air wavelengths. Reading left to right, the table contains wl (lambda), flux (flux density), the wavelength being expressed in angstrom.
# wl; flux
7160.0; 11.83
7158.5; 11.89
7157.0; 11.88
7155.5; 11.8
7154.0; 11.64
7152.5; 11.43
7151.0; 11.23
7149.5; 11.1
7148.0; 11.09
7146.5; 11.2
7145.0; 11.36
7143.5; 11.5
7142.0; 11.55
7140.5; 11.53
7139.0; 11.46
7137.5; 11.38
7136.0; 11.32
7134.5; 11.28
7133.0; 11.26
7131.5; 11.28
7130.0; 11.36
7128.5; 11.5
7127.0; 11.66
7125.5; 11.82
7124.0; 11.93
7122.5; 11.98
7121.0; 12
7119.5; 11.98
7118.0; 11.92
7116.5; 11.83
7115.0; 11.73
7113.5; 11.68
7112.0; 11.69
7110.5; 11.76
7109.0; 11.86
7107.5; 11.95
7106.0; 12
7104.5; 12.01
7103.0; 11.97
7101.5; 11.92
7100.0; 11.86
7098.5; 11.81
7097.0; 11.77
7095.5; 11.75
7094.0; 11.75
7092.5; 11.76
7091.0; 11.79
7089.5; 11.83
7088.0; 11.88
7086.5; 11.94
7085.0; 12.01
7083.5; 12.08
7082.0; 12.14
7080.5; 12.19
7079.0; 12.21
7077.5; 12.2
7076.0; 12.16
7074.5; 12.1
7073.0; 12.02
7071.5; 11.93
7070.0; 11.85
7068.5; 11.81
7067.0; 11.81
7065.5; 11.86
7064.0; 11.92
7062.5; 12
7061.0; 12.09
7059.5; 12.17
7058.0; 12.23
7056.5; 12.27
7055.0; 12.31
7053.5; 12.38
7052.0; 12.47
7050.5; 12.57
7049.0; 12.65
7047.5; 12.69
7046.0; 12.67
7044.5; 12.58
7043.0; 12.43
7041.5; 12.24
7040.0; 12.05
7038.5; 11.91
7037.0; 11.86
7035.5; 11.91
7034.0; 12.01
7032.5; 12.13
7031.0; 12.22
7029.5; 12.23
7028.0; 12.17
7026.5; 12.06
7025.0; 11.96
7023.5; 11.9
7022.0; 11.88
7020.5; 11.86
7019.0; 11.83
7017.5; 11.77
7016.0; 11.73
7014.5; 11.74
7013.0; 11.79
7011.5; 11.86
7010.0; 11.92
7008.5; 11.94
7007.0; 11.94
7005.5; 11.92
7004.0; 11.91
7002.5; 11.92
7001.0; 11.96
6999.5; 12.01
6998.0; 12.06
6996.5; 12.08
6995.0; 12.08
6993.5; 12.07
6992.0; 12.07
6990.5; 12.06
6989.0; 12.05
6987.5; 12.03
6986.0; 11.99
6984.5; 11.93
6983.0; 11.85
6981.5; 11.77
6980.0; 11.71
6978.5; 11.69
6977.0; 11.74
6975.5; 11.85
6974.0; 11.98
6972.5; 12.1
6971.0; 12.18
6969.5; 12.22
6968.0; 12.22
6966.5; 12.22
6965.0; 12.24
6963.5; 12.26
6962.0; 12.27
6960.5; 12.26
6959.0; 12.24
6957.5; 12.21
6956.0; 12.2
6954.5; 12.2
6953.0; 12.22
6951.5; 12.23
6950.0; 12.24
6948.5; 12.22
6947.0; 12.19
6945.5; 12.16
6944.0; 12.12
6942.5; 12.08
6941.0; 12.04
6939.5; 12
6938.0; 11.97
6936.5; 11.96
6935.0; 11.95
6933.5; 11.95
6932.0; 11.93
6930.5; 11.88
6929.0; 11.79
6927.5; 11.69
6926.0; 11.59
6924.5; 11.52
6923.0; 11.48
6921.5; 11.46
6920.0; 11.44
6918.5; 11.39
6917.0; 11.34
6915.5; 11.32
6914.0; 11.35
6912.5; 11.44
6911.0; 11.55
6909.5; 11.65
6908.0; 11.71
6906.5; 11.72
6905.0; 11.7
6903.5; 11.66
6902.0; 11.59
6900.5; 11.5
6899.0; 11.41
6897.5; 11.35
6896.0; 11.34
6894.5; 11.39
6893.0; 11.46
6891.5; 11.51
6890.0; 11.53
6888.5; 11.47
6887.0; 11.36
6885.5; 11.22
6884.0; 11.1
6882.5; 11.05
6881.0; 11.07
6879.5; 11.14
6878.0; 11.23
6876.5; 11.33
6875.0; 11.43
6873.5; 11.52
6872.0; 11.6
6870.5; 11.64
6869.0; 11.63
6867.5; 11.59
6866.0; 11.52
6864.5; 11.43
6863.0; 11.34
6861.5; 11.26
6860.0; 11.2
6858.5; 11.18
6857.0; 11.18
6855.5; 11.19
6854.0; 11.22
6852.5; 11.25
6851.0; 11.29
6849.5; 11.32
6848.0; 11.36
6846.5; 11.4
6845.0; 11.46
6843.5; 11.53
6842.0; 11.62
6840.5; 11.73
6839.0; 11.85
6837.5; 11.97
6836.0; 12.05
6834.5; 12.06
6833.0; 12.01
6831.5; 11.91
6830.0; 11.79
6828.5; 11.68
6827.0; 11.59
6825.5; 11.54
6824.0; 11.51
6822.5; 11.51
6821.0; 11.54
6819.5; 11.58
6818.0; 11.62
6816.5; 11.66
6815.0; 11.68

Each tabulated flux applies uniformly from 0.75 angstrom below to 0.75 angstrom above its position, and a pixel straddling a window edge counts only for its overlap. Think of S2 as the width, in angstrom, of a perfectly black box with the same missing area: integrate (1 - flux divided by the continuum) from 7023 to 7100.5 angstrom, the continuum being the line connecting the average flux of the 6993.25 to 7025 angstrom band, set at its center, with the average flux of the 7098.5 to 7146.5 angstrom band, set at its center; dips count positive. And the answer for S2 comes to -1.9 angstrom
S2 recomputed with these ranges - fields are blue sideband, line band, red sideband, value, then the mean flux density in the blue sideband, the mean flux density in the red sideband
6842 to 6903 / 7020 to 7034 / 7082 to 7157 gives -0.58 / 11.4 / 11.7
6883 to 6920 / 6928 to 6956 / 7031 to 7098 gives -1.07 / 11.5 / 12.1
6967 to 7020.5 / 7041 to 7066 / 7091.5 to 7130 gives -0.94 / 11.9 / 11.8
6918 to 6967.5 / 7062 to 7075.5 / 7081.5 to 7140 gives -0.12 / 12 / 11.8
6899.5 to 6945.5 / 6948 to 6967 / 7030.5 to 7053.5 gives -0.57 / 11.7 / 12.3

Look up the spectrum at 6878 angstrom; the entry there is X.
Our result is 11.23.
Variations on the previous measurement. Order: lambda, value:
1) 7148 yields 11.09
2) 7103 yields 11.97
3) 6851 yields 11.29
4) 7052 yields 12.47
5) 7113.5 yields 11.68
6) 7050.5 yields 12.57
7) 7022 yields 11.88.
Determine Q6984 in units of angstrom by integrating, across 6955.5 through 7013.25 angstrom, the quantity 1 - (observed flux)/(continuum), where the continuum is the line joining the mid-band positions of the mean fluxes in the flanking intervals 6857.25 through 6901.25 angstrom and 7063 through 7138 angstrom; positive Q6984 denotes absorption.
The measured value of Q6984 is -2.2 angstrom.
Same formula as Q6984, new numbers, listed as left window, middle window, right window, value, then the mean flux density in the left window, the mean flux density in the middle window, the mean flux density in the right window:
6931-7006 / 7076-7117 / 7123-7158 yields -1.0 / 12.1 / 11.9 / 11.5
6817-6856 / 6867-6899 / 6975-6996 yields 0.9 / 11.6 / 11.4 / 11.9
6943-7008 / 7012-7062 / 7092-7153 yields -1.1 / 12.1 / 12.1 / 11.6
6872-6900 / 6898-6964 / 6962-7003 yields -1.0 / 11.3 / 11.8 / 12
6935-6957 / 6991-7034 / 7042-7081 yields 0.7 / 12.1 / 12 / 12.2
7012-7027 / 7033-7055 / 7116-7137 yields -1.0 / 11.8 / 12.3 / 11.6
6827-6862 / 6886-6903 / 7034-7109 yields 0.3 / 11.5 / 11.4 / 12.1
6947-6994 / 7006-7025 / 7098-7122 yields 0.3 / 12.1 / 11.9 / 11.9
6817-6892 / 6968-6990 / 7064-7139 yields -0.5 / 11.5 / 11.9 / 11.8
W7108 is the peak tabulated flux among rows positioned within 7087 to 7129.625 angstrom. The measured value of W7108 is 12.01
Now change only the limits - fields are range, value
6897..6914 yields 11.72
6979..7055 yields 12.69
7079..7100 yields 12.21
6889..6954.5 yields 12.24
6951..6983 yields 12.27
